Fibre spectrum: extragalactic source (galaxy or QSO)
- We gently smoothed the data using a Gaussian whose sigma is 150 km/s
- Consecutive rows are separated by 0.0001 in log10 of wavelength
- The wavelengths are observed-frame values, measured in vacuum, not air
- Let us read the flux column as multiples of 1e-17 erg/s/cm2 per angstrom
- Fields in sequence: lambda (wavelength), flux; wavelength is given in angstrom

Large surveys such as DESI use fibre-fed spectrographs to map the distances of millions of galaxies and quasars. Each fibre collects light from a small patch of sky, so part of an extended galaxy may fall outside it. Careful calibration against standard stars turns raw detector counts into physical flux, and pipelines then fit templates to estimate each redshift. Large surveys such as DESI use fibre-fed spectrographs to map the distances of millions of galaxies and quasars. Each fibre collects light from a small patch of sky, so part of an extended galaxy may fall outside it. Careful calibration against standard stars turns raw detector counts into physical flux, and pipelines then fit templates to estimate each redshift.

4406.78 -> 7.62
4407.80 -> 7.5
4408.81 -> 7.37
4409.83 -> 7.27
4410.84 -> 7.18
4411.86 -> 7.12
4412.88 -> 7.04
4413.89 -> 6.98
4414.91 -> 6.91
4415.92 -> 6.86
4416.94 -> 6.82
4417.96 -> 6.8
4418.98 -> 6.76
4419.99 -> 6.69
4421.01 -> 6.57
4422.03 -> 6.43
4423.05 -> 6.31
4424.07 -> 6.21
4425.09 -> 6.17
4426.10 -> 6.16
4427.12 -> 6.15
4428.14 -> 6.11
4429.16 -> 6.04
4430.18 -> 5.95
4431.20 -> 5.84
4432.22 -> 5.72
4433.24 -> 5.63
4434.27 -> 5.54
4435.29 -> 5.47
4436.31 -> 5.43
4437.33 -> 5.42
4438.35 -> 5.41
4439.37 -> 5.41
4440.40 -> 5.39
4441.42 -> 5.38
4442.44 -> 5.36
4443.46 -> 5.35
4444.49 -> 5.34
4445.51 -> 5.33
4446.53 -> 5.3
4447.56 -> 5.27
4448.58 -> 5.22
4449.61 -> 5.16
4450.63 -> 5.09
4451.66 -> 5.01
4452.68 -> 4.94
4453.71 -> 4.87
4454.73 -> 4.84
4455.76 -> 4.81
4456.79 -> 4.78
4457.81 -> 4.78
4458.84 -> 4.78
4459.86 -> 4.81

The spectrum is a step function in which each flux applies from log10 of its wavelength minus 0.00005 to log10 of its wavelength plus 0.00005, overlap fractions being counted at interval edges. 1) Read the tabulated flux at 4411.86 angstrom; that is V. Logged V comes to 7.12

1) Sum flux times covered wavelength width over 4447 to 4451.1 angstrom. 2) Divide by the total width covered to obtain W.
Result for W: 5.18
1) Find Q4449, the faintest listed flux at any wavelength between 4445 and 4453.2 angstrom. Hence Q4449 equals 4.94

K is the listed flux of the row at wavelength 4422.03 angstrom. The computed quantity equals 6.43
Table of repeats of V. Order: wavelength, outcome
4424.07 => 6.21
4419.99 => 6.69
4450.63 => 5.09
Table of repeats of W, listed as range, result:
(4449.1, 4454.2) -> 5.01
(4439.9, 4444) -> 5.37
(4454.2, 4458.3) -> 4.81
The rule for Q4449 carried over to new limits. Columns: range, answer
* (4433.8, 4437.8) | 5.42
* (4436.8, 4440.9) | 5.39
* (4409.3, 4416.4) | 6.86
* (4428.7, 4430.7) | 5.95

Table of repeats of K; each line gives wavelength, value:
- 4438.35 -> 5.41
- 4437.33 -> 5.42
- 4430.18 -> 5.95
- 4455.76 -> 4.81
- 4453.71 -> 4.87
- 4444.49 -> 5.34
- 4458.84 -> 4.78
